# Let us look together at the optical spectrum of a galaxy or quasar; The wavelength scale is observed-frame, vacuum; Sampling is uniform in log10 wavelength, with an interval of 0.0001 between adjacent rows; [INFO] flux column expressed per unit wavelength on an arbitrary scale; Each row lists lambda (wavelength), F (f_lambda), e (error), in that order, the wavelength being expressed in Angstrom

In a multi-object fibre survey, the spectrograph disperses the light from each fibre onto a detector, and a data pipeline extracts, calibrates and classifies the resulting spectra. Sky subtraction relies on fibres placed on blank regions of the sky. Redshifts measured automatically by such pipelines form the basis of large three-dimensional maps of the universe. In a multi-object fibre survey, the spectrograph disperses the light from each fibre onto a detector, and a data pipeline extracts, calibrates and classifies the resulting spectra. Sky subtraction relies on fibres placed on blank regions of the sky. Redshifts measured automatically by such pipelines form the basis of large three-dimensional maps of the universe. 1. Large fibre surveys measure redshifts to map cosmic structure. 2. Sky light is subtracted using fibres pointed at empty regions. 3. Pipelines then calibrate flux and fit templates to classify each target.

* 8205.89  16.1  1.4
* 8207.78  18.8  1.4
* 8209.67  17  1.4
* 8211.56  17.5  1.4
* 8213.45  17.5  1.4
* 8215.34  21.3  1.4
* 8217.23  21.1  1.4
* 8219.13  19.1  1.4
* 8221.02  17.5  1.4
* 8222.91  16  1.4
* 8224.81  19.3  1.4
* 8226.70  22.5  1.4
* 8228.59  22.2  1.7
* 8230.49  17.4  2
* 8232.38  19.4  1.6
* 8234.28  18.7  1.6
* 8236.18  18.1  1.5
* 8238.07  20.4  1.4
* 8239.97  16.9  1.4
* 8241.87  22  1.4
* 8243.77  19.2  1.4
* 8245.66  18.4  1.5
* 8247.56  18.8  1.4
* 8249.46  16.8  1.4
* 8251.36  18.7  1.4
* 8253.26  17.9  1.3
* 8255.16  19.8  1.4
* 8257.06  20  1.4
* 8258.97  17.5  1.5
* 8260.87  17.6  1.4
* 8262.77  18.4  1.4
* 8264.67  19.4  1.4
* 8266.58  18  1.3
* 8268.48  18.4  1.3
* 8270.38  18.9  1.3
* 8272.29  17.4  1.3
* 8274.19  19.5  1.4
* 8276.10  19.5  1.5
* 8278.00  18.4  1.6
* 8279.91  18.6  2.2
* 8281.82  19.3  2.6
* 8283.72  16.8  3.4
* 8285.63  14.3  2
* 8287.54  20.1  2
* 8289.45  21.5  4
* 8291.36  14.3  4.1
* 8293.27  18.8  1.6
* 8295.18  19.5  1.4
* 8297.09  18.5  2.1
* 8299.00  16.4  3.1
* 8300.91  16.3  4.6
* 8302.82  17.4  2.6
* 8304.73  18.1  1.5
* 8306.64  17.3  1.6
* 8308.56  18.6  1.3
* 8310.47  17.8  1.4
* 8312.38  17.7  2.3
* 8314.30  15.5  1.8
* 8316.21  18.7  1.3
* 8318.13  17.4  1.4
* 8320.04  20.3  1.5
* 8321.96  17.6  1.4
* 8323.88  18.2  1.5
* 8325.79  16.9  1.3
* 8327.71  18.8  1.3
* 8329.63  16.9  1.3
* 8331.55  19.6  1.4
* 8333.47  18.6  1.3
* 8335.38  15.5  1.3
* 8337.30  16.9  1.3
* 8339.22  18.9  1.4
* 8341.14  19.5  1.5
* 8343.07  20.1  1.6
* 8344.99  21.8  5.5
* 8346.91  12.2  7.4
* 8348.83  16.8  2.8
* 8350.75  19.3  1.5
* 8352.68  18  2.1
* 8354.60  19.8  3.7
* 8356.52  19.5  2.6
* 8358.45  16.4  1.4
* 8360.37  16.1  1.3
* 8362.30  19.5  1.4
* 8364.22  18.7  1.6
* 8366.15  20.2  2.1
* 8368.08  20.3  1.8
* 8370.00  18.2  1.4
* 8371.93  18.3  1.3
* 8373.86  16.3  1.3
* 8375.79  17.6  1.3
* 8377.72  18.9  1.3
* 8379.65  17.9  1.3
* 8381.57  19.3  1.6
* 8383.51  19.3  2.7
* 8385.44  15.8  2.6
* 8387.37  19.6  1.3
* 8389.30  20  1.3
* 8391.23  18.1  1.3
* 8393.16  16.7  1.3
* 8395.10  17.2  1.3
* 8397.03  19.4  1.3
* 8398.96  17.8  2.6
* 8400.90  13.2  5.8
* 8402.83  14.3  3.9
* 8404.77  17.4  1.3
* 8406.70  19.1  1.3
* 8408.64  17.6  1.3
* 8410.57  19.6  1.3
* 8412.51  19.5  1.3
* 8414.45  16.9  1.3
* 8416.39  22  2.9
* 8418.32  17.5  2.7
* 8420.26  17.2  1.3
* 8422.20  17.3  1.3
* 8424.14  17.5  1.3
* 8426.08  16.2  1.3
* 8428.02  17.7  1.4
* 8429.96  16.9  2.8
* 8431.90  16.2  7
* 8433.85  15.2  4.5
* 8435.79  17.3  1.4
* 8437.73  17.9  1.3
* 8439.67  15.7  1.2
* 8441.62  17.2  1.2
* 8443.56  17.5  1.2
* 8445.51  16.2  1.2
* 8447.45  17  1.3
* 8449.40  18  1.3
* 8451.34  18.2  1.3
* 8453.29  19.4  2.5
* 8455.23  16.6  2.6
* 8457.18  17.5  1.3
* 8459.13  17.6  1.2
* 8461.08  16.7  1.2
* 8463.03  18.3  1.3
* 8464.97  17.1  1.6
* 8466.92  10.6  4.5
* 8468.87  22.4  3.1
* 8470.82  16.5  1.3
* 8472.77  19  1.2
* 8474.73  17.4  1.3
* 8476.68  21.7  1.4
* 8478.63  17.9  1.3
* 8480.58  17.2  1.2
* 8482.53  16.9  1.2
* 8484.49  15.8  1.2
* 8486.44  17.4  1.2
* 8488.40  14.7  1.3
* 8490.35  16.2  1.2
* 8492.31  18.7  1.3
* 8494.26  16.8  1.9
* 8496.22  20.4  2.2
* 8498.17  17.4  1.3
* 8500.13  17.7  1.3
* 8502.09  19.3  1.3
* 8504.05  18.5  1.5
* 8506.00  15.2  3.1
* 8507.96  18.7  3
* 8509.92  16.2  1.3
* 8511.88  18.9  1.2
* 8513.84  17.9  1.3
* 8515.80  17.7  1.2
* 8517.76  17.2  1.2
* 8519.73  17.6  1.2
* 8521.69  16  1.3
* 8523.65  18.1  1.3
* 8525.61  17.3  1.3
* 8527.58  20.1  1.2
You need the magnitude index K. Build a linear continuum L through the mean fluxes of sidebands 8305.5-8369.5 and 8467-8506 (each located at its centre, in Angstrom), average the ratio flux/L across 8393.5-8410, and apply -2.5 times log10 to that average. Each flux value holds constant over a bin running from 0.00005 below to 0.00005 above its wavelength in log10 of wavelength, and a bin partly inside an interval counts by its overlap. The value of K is 0.06 mag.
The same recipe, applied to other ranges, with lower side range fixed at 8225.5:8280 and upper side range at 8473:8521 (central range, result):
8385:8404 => 0.06 mag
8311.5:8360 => 0.03 mag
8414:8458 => 0.04 mag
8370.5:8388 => 0.01 mag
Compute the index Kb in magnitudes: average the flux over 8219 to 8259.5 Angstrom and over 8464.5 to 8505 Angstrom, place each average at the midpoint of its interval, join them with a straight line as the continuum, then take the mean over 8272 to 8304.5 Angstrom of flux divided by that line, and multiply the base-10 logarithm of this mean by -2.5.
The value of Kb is 0.04 mag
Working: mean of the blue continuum 18.9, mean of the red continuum 17.6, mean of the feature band 18.1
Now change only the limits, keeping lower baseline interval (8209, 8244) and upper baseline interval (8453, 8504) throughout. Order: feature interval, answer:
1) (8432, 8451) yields 0.06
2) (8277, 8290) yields 0.03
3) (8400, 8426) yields 0.02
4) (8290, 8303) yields 0.08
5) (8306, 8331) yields 0.04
